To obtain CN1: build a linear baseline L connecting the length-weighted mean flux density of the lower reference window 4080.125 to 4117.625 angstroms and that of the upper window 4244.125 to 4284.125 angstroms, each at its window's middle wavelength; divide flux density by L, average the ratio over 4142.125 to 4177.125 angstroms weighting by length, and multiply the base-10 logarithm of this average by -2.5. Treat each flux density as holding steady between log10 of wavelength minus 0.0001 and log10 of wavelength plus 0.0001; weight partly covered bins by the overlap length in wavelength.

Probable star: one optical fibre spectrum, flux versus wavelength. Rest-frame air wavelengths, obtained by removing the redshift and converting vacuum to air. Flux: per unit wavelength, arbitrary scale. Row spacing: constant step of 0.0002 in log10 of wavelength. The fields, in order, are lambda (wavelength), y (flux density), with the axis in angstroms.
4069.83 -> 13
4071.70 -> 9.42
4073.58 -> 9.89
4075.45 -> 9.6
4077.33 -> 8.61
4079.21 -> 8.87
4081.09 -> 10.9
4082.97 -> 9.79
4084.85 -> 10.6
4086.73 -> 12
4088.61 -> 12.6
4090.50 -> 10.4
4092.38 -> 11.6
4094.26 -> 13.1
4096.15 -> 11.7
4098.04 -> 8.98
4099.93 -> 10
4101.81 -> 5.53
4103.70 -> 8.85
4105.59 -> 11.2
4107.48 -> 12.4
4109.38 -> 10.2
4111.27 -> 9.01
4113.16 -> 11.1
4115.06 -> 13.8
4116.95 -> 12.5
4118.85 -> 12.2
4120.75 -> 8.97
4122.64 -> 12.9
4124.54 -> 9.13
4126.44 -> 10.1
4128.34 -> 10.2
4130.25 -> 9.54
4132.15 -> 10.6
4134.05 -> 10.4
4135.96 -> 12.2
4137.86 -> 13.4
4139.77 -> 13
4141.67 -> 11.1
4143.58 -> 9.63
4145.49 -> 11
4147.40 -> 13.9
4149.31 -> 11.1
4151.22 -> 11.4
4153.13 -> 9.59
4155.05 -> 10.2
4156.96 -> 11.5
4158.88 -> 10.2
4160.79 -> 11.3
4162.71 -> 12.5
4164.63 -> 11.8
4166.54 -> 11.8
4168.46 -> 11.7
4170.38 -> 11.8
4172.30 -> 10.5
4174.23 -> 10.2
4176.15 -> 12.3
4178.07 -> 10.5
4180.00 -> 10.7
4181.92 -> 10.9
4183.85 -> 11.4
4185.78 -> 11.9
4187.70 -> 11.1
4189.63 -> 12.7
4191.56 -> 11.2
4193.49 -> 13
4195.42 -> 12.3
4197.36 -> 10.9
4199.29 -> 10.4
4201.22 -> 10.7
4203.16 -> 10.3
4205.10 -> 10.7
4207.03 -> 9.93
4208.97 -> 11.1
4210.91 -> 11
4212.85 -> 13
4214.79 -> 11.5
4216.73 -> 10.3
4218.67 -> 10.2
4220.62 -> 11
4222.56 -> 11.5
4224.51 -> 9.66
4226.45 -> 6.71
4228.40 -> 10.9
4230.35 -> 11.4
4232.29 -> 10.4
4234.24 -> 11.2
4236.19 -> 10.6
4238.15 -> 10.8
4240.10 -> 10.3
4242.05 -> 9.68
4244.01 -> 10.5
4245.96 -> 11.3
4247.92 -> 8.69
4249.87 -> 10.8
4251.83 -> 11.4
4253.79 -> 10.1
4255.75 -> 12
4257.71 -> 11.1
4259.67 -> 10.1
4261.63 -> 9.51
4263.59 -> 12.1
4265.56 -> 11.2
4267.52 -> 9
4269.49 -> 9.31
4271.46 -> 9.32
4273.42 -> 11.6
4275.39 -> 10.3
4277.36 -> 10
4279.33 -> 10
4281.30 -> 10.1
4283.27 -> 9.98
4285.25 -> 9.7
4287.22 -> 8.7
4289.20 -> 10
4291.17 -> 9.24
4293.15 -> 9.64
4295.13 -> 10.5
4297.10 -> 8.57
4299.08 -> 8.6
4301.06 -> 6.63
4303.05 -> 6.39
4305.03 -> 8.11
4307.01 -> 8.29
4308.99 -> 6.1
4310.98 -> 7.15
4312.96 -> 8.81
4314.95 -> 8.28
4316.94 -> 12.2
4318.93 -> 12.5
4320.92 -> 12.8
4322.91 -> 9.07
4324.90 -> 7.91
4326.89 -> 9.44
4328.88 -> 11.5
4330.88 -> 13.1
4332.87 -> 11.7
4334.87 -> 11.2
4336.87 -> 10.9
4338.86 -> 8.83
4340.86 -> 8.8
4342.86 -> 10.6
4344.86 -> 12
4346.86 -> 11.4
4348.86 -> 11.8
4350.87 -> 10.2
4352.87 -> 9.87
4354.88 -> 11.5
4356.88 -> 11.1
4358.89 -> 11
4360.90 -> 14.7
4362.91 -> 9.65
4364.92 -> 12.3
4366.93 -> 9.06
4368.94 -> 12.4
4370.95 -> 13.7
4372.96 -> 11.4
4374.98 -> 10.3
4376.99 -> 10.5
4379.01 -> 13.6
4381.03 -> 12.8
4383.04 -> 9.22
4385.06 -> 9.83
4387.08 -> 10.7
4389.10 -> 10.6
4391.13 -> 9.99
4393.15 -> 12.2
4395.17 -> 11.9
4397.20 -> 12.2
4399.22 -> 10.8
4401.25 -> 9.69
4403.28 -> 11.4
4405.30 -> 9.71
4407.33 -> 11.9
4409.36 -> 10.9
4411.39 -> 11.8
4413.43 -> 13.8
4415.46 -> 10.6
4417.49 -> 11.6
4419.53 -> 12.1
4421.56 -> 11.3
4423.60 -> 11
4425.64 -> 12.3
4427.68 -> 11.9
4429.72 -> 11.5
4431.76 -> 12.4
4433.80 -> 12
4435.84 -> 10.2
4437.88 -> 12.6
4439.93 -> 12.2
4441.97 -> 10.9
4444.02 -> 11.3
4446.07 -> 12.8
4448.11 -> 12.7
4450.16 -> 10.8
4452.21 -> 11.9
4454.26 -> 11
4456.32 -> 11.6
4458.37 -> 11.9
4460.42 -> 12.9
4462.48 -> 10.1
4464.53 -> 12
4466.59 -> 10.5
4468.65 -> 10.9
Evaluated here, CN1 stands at -0.06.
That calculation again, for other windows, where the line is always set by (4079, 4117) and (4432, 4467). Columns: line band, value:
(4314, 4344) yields 0.07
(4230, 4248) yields 0.05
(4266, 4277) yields 0.12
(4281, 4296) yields 0.16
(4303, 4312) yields 0.47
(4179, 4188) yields -0.03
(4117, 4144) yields -0.02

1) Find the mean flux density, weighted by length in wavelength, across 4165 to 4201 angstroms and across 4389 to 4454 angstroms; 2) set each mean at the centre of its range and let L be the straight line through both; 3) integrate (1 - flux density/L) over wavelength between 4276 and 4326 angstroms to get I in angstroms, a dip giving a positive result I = 10.0 angstroms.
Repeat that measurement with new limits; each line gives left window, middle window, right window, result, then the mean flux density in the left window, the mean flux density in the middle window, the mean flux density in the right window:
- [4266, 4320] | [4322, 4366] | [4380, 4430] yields -2.9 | 9.25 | 10.8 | 11.3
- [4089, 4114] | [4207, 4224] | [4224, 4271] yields -1.2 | 10.4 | 11.1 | 10.4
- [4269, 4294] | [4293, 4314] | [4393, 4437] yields 4.4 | 9.85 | 8.01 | 11.5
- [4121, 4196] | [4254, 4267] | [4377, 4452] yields 0.5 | 11.3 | 10.9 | 11.5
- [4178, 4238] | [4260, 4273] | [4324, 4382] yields 1.0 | 10.9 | 10.1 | 11.2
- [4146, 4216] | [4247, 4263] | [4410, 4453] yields 1.3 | 11.3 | 10.5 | 11.8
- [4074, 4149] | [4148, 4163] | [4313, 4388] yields -0.2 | 10.8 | 11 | 11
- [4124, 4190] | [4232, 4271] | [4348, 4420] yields 2.6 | 11.2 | 10.5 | 11.3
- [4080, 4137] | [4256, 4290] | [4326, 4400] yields 2.6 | 10.7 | 10.2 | 11.2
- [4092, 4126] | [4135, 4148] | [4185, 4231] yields -1.4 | 10.7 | 12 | 11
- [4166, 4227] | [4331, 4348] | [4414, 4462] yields 0.9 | 11.1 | 10.8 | 11.7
